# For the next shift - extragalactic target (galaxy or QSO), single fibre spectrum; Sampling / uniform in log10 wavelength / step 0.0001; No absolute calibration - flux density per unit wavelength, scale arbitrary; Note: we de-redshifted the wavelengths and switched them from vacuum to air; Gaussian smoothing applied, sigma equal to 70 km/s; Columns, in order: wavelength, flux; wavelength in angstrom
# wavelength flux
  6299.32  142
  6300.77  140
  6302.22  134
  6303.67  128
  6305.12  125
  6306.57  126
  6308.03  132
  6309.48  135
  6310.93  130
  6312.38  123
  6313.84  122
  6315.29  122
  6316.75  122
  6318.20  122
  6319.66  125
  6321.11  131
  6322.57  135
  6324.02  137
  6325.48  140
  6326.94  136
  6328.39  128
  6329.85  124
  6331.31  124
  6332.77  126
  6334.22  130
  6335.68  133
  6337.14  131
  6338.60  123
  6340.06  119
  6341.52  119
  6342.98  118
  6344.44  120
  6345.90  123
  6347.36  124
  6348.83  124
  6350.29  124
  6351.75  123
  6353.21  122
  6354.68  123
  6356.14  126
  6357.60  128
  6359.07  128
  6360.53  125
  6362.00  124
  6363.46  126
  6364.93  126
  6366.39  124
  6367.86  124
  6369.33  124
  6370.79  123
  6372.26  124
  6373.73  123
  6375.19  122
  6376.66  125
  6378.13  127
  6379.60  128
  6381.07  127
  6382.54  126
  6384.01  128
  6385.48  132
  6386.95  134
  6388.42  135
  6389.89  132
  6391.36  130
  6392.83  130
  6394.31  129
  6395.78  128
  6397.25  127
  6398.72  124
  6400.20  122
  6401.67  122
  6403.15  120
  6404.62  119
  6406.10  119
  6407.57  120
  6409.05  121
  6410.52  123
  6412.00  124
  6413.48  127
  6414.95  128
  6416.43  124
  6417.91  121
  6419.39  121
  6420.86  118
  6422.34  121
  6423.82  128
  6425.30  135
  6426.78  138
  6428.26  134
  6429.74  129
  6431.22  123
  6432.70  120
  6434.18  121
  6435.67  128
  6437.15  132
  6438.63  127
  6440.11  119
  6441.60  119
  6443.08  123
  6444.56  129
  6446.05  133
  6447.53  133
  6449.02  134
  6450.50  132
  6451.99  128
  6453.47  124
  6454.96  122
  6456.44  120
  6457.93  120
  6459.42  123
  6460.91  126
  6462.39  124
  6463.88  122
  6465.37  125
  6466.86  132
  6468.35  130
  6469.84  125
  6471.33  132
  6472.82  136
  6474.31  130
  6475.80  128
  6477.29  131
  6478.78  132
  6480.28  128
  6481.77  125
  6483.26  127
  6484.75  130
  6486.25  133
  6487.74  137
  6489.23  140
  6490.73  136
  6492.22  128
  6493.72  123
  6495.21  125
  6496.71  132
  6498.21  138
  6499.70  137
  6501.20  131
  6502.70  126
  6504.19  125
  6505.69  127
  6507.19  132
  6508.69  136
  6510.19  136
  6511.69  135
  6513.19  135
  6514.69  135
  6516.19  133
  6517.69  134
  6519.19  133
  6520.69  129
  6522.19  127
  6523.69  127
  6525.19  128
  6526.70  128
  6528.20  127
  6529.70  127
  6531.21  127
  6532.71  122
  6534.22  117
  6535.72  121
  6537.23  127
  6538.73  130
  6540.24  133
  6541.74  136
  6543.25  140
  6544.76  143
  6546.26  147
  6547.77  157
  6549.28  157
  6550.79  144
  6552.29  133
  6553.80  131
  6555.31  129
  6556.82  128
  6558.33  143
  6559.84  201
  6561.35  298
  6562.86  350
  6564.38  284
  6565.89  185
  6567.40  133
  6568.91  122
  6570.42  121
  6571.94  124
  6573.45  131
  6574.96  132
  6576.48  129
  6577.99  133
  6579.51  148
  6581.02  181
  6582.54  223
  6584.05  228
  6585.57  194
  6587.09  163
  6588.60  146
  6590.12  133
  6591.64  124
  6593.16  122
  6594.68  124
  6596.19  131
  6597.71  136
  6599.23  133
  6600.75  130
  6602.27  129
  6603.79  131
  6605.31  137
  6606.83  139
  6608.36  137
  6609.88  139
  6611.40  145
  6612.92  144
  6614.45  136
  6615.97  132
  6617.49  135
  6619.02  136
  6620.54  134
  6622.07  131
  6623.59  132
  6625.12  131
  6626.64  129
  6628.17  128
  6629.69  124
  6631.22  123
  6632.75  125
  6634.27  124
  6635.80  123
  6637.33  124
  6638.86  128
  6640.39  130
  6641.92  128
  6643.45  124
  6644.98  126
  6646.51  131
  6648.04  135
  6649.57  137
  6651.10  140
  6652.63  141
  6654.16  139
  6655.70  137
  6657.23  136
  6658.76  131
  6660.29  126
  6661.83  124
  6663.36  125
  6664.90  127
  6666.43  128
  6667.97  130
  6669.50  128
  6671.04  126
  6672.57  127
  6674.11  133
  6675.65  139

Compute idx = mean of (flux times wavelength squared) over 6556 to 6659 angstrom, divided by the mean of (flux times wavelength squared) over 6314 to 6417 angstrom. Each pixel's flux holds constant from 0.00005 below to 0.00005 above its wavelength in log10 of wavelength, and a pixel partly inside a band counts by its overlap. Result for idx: 1.3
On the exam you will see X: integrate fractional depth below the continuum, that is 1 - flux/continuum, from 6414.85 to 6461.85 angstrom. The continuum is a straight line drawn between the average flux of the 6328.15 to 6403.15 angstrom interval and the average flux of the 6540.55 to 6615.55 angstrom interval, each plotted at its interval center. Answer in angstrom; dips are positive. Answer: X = 3.3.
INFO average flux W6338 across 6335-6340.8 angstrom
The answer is 126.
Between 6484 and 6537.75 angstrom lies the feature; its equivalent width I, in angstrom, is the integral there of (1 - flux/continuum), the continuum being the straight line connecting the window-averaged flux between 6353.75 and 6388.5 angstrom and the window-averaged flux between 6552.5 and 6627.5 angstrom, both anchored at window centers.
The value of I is 4.8 angstrom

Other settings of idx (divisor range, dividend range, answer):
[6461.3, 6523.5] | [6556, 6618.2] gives 1.23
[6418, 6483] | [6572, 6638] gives 1.15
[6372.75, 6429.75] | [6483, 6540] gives 1.07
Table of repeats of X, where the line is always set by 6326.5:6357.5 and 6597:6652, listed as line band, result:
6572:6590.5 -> -4.3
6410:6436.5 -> 0.2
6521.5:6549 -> -0.5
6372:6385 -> 0.0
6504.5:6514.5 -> -0.3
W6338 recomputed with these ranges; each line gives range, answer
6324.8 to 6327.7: 138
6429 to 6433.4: 124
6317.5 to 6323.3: 128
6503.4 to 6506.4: 126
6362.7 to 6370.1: 125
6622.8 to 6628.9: 130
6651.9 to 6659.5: 137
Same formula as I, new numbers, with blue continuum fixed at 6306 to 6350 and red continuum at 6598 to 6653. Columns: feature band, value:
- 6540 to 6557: -1.3 angstrom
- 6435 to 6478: 0.6 angstrom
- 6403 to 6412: 0.5 angstrom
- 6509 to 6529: -0.2 angstrom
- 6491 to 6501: -0.1 angstrom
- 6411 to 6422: 0.4 angstrom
